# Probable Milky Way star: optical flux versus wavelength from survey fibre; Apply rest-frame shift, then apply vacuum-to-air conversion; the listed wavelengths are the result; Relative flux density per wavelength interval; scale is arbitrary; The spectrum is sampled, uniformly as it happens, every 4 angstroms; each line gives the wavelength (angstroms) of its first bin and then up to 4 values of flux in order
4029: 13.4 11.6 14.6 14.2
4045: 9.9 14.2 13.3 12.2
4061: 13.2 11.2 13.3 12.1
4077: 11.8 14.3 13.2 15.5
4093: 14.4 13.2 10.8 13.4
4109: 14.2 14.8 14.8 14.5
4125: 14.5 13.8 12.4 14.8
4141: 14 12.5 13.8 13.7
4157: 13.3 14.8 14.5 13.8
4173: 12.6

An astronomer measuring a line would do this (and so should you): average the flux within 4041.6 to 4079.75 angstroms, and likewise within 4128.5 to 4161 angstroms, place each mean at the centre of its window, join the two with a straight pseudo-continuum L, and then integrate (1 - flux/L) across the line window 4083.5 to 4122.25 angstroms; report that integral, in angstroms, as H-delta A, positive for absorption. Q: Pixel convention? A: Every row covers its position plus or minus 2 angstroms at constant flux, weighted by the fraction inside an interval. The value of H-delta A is -2.5 angstroms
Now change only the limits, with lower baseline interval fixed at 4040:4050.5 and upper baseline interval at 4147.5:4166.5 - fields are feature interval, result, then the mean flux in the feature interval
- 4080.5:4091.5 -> -1.0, 14.3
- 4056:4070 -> 0.4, 12.4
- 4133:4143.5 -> -0.1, 13.9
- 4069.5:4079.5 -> 0.5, 12.3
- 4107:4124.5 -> -1.4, 14.6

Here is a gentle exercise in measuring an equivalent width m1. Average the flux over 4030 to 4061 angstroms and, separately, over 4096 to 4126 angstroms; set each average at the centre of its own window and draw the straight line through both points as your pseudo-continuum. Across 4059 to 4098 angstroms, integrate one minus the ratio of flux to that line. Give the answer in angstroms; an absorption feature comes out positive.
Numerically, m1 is 0.4 angstroms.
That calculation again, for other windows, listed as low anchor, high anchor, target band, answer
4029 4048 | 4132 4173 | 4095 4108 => 0.7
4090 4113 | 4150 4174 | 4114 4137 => -0.9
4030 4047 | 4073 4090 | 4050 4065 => 0.2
